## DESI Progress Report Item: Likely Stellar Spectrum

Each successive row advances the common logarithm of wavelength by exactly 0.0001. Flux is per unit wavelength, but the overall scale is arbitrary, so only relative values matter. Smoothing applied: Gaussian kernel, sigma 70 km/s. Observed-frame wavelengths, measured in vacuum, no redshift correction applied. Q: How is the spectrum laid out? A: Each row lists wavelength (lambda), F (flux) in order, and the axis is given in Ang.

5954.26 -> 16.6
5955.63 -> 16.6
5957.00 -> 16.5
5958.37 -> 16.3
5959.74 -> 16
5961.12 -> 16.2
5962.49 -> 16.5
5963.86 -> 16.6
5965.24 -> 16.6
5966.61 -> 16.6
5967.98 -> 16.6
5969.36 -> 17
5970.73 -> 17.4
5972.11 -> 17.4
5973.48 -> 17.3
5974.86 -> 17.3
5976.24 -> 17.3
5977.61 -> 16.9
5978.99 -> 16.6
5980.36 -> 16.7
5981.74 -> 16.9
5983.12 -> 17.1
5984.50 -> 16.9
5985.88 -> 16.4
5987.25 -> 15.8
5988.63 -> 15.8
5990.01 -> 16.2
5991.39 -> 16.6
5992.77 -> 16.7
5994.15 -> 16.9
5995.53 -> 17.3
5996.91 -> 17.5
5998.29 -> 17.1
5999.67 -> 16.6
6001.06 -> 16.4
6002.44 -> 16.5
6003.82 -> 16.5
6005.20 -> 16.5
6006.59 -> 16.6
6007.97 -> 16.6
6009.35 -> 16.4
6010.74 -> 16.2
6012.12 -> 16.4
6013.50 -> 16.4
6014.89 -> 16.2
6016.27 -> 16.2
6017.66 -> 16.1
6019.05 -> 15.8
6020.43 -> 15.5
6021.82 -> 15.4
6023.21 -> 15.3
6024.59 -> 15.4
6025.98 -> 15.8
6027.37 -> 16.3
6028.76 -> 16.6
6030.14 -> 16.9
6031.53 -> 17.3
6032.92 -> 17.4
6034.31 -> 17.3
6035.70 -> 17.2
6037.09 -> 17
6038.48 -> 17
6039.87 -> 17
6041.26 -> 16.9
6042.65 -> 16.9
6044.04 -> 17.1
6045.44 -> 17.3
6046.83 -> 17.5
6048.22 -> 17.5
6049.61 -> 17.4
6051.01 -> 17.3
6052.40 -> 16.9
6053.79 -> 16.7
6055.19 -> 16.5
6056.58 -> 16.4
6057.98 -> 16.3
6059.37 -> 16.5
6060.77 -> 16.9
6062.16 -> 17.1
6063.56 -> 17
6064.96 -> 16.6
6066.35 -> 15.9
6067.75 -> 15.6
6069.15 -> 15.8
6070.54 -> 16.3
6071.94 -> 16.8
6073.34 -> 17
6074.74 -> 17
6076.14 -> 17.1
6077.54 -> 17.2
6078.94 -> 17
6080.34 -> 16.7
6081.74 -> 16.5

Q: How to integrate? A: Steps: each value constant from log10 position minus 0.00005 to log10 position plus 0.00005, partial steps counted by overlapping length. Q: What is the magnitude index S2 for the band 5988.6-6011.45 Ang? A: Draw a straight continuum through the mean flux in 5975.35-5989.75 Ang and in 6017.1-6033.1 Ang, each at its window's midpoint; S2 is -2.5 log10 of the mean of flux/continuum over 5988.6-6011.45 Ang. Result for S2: -0.014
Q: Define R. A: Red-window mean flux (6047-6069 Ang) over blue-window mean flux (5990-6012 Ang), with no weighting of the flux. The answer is 1.00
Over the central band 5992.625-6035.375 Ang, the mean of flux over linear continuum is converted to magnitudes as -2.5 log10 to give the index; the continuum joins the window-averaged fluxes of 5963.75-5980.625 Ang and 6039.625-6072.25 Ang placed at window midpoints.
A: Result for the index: 0.026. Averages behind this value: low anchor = 17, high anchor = 16.8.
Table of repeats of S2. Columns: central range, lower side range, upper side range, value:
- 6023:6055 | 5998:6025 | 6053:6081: -0.031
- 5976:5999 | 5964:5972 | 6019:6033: -0.009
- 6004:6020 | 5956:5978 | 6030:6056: 0.044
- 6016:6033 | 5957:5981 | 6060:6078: 0.039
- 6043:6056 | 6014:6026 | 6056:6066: -0.046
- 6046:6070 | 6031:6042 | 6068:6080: 0.013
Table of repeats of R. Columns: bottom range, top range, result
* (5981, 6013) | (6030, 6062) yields 1.02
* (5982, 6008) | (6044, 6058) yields 1.02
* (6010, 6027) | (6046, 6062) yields 1.06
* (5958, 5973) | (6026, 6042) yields 1.02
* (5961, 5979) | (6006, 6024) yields 0.95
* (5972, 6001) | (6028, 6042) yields 1.02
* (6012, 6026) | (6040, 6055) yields 1.08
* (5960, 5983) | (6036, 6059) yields 1.01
